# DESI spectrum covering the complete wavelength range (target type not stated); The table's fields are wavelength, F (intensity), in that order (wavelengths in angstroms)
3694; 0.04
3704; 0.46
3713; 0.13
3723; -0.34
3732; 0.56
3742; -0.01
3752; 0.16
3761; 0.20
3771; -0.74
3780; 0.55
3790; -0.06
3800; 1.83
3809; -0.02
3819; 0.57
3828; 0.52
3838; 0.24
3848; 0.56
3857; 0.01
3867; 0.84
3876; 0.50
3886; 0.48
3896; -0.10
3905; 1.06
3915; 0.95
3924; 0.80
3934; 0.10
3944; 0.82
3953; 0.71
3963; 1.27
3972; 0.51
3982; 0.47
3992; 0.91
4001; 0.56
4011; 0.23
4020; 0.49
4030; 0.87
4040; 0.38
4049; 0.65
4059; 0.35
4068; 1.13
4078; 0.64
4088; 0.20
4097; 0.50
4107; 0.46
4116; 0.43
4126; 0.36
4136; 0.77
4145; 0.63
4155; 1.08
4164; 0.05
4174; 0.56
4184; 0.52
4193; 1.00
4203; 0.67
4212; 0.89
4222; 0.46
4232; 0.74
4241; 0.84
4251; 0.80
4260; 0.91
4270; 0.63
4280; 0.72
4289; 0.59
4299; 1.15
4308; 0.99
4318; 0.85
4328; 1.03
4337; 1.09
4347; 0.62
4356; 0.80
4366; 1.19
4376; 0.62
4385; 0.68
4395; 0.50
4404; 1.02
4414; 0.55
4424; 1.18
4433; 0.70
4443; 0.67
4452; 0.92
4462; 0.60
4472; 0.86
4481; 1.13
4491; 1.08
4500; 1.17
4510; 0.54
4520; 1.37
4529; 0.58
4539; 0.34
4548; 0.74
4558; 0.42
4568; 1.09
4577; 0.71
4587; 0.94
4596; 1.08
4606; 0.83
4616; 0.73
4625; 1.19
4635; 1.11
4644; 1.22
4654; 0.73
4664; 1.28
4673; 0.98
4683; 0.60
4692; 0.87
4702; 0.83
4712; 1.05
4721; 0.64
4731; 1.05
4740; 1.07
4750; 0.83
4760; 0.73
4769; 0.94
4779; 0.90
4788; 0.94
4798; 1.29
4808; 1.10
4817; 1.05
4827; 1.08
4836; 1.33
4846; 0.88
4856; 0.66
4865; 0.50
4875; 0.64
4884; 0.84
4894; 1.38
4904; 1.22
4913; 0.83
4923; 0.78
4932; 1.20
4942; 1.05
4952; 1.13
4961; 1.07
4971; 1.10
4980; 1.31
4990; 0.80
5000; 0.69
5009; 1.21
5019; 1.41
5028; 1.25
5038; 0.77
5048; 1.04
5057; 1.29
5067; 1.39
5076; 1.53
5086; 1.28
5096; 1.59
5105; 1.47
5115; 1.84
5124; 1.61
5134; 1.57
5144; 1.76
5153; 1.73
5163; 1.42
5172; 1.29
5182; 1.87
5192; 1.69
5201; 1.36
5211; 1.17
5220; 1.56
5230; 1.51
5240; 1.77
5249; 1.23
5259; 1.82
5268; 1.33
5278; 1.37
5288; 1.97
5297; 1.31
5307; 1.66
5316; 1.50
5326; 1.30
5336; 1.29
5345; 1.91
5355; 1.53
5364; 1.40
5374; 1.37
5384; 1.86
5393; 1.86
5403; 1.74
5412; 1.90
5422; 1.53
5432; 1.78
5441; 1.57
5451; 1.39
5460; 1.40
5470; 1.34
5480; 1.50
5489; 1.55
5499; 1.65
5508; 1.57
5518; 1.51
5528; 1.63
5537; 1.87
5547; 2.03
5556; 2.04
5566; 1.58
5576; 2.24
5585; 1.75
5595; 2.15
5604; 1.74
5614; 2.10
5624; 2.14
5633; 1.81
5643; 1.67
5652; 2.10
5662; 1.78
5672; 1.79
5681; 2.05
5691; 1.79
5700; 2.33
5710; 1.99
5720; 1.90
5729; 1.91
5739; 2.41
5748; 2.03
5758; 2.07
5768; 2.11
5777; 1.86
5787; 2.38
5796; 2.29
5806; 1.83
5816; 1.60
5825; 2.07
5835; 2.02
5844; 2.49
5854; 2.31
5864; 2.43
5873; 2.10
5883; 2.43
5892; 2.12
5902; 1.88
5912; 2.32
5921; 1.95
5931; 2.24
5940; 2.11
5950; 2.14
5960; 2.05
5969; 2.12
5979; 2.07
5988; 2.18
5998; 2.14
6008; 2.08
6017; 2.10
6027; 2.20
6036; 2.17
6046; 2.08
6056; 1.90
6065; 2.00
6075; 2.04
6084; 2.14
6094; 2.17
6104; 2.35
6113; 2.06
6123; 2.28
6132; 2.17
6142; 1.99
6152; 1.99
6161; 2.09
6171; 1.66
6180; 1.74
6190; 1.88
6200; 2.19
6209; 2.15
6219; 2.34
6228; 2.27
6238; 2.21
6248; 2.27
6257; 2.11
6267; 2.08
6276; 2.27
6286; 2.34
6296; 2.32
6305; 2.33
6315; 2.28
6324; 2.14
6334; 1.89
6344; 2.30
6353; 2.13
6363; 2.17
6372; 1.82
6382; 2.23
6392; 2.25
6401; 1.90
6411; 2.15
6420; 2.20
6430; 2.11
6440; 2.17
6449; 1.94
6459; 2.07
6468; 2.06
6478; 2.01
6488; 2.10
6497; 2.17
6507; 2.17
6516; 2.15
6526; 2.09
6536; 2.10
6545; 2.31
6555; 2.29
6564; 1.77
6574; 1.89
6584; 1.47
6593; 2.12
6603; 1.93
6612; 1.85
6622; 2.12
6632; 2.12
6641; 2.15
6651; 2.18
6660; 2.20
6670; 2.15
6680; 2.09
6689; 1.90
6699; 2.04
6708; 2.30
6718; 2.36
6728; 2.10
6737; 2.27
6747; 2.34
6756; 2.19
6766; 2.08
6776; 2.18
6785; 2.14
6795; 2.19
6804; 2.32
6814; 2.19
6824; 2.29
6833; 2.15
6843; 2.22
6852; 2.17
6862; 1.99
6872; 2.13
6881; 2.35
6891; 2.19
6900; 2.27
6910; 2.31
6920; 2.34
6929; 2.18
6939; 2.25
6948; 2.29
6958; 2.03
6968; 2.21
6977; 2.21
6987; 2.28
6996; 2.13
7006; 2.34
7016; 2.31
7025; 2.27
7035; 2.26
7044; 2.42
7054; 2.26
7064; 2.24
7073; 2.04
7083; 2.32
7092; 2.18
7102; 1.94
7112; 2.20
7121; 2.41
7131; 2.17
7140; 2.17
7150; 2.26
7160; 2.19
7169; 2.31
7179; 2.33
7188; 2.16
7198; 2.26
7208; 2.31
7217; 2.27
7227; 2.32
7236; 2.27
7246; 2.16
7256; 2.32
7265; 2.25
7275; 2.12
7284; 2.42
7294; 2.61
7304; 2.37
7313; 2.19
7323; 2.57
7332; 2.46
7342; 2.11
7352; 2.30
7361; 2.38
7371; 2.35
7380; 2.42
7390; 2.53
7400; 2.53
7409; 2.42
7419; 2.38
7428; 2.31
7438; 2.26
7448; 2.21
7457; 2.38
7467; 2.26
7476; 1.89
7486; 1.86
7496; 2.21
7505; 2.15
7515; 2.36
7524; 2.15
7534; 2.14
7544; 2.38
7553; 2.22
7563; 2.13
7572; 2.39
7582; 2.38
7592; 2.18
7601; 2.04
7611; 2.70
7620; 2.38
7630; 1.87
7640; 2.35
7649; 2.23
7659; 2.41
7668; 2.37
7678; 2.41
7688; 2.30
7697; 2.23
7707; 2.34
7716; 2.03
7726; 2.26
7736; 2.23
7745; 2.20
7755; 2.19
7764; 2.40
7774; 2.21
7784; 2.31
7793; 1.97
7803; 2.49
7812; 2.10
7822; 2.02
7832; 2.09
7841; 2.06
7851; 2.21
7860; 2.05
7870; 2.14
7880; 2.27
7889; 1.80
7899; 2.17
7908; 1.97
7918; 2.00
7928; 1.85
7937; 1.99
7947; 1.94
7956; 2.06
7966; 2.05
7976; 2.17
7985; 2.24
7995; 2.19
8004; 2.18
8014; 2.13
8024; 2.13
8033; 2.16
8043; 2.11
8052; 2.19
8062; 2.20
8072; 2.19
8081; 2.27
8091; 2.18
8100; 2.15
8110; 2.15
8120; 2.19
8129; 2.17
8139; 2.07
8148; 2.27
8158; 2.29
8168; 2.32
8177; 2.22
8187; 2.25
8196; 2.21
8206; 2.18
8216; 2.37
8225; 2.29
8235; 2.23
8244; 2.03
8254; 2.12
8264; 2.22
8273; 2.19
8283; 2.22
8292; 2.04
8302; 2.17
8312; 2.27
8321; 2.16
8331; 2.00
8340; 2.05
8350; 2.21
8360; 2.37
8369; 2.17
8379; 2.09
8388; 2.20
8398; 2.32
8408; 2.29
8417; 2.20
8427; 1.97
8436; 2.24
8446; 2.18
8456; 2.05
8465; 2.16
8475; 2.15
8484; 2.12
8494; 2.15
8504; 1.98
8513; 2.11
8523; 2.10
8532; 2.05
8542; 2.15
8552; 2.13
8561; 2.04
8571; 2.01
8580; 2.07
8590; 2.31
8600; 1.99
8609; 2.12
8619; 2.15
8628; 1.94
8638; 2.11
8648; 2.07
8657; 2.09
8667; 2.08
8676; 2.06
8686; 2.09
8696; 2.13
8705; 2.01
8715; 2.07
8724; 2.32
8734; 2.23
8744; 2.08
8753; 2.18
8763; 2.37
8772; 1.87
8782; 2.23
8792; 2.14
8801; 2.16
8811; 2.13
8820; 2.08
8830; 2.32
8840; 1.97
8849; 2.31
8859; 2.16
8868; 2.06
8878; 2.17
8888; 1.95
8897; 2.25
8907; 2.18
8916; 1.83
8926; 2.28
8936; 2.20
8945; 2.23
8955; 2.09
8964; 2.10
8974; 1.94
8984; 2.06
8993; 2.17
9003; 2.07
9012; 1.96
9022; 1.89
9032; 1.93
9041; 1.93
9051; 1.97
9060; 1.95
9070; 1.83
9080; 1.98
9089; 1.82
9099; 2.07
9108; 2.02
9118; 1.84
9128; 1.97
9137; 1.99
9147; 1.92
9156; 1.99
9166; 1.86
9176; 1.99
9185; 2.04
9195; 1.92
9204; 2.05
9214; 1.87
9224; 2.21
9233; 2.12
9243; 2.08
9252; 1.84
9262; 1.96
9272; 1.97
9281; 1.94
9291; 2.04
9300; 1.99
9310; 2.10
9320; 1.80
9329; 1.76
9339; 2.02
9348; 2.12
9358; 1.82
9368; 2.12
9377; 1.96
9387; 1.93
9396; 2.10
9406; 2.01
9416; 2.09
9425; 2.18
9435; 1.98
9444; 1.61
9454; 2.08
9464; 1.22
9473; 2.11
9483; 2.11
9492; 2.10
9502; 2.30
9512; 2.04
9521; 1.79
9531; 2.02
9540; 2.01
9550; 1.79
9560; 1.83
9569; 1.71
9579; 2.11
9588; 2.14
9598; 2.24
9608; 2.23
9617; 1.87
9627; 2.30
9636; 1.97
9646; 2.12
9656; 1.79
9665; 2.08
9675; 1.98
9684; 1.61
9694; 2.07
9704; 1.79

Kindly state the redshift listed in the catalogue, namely 0.27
